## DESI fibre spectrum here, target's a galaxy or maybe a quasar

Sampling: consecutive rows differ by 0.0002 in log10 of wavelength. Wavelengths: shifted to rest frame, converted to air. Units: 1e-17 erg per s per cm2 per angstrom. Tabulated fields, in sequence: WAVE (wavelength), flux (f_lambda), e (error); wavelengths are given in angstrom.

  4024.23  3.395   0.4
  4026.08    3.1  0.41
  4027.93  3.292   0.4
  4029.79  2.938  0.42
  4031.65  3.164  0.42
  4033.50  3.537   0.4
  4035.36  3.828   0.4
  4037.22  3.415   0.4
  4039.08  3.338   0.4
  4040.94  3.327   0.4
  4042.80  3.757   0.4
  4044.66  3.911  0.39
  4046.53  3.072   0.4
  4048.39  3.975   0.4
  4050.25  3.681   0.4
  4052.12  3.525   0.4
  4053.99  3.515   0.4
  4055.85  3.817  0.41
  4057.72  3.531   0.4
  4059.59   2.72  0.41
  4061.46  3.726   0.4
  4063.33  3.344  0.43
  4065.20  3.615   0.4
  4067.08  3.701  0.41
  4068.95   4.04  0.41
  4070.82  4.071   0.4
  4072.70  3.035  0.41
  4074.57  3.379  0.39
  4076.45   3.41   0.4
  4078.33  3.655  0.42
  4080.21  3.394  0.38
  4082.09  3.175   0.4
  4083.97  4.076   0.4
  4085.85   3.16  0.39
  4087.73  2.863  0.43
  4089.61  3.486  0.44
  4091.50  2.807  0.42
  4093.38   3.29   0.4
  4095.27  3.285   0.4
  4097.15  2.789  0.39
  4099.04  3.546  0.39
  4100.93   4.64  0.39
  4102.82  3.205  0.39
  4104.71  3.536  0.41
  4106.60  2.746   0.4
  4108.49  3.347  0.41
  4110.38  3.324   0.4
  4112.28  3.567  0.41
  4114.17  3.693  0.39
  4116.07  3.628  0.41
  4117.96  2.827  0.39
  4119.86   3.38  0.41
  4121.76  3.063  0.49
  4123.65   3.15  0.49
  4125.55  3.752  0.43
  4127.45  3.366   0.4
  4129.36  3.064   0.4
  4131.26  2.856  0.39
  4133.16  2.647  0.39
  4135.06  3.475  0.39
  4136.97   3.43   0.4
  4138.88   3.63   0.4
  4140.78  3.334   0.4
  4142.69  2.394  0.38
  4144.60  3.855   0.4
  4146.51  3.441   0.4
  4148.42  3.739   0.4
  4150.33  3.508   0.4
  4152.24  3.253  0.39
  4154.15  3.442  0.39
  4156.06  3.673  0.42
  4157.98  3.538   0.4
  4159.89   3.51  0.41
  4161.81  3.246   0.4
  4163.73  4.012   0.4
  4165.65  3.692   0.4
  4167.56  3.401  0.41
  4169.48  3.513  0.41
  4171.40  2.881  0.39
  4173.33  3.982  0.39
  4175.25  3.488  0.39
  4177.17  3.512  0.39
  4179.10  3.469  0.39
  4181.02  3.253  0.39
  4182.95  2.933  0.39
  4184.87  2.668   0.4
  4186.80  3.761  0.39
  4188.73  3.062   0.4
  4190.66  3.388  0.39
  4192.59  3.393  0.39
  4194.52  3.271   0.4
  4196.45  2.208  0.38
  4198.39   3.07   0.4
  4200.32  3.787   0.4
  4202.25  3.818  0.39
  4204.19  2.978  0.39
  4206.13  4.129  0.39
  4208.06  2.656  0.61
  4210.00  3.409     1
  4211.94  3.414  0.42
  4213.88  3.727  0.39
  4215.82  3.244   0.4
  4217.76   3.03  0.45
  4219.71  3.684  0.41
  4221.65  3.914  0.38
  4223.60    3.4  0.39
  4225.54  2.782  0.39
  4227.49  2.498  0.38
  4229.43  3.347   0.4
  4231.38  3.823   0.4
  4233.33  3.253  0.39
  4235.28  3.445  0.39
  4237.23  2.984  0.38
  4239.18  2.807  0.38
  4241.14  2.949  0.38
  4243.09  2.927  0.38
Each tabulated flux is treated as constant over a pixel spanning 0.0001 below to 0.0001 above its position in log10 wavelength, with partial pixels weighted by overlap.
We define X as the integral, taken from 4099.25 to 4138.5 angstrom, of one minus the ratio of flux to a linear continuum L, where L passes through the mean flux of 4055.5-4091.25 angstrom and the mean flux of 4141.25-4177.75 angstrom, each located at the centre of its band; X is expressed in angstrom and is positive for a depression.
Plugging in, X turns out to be 1.4 angstrom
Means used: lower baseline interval 3.46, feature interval 3.34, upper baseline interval 3.48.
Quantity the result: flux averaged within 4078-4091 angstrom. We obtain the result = 3.37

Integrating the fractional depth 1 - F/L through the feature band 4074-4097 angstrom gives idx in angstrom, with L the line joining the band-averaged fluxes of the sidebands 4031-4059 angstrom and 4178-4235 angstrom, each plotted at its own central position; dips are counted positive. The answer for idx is 1.2 angstrom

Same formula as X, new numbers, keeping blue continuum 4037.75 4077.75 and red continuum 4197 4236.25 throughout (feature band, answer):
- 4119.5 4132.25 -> 0.89 angstrom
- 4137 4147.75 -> 0.30 angstrom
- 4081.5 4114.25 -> 1.33 angstrom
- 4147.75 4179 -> -0.91 angstrom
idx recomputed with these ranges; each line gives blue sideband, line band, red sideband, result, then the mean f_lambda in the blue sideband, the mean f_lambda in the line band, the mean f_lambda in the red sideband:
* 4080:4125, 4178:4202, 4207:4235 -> 0.8 angstrom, 3.34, 3.21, 3.31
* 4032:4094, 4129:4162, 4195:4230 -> 0.3 angstrom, 3.49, 3.34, 3.28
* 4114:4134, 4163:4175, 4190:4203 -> -1.2 angstrom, 3.21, 3.57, 3.27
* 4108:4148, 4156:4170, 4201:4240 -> -1.1 angstrom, 3.3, 3.57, 3.32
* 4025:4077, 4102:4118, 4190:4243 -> 0.3 angstrom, 3.49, 3.35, 3.27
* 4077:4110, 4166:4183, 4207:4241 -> -0.6 angstrom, 3.35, 3.42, 3.25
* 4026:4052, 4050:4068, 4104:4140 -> -0.5 angstrom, 3.47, 3.51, 3.29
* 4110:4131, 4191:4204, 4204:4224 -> 0.6 angstrom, 3.33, 3.25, 3.43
